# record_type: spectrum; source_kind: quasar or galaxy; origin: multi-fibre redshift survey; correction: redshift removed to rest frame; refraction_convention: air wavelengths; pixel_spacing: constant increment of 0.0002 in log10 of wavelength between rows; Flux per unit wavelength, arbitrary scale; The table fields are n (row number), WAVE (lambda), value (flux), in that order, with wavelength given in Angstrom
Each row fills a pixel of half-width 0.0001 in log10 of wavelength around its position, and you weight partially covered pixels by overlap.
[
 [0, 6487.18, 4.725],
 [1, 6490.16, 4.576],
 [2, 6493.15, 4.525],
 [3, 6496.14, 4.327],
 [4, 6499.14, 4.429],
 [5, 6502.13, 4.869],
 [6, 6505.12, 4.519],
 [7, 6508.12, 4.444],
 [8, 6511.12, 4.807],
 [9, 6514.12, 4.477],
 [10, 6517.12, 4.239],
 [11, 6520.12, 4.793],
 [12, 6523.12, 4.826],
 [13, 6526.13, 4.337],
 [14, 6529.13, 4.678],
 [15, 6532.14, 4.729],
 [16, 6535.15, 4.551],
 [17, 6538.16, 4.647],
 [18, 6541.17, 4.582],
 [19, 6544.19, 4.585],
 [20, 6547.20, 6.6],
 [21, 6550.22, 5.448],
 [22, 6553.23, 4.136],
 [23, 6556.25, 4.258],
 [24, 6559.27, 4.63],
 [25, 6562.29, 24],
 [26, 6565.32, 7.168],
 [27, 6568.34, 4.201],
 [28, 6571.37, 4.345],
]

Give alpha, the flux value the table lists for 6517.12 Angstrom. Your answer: 4.239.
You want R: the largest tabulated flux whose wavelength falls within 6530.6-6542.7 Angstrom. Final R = 4.729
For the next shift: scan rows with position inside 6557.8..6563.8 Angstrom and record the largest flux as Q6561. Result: 24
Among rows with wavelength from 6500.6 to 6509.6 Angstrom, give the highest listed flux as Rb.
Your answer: 4.869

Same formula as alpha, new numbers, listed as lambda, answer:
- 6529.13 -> 4.678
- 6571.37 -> 4.345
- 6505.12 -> 4.519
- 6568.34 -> 4.201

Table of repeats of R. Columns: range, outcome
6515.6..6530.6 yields 4.826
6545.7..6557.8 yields 6.6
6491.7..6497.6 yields 4.525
